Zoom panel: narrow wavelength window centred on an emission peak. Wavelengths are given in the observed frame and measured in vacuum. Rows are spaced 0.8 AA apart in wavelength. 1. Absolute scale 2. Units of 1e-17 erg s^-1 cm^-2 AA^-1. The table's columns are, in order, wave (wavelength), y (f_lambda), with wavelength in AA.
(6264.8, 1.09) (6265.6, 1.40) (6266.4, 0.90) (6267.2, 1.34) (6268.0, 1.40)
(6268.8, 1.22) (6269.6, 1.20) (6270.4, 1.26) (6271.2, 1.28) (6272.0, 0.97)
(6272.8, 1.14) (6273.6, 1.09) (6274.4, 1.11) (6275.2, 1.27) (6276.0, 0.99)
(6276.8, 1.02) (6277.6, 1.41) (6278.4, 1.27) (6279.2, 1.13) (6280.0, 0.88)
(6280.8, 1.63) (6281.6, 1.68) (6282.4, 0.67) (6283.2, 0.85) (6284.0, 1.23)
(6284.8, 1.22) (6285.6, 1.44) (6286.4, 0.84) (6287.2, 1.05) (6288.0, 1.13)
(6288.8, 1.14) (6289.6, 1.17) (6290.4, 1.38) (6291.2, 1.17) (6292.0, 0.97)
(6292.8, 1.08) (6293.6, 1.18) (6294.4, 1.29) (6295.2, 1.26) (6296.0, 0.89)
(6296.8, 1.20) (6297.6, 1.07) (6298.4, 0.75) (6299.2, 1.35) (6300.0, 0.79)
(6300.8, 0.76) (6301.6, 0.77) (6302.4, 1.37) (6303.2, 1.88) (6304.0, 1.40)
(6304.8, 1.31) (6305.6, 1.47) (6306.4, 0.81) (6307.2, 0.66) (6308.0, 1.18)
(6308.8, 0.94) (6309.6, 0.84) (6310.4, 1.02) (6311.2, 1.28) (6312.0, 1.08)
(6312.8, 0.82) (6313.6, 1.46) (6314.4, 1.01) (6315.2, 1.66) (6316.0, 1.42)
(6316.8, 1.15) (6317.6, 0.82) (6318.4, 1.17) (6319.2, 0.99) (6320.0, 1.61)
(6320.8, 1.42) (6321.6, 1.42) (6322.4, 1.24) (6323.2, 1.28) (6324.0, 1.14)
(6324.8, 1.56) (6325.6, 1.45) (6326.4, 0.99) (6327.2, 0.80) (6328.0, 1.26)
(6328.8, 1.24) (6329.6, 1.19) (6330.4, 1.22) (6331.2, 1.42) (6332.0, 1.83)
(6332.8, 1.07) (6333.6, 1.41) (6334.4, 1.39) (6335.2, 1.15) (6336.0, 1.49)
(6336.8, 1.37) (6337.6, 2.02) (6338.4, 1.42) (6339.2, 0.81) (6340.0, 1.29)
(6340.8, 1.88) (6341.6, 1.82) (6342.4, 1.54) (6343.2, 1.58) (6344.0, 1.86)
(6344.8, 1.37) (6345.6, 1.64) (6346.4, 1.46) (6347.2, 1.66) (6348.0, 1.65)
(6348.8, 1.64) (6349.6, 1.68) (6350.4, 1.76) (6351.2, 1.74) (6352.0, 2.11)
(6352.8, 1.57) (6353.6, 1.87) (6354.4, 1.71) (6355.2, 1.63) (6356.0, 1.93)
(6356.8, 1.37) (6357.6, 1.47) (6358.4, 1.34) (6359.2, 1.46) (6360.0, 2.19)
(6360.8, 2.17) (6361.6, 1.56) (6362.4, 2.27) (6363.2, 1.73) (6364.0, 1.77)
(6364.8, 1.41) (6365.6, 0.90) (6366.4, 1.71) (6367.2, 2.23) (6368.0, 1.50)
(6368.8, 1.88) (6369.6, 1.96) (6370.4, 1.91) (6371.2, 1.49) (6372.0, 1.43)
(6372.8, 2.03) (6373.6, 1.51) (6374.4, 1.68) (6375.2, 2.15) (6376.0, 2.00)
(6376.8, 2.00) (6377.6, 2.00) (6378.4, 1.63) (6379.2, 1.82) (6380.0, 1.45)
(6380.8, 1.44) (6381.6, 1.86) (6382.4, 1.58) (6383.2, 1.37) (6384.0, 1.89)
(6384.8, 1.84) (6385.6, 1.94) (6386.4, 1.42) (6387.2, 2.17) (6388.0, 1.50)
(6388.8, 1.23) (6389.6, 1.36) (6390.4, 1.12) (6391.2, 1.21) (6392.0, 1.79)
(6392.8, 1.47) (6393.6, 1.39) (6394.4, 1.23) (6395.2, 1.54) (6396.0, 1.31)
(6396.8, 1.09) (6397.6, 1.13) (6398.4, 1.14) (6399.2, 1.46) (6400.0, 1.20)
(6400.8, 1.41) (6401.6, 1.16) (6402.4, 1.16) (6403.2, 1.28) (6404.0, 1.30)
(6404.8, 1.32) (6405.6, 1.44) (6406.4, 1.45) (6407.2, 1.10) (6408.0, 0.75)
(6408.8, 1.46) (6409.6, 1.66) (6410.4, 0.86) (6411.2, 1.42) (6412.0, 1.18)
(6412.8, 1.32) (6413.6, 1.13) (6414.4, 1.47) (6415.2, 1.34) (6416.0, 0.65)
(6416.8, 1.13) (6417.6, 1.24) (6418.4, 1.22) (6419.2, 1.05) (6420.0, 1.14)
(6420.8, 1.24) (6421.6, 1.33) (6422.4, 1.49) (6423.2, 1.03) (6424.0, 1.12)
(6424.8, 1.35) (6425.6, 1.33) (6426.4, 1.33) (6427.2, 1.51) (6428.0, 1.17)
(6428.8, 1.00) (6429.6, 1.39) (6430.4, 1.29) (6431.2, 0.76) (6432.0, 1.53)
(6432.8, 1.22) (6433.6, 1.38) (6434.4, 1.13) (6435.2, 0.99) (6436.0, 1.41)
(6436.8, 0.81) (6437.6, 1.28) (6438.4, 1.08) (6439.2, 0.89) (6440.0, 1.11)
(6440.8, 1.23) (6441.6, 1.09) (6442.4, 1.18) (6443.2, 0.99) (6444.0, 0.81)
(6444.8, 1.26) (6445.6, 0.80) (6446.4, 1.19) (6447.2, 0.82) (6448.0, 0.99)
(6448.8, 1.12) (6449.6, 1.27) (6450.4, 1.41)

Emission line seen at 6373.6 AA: Mg II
